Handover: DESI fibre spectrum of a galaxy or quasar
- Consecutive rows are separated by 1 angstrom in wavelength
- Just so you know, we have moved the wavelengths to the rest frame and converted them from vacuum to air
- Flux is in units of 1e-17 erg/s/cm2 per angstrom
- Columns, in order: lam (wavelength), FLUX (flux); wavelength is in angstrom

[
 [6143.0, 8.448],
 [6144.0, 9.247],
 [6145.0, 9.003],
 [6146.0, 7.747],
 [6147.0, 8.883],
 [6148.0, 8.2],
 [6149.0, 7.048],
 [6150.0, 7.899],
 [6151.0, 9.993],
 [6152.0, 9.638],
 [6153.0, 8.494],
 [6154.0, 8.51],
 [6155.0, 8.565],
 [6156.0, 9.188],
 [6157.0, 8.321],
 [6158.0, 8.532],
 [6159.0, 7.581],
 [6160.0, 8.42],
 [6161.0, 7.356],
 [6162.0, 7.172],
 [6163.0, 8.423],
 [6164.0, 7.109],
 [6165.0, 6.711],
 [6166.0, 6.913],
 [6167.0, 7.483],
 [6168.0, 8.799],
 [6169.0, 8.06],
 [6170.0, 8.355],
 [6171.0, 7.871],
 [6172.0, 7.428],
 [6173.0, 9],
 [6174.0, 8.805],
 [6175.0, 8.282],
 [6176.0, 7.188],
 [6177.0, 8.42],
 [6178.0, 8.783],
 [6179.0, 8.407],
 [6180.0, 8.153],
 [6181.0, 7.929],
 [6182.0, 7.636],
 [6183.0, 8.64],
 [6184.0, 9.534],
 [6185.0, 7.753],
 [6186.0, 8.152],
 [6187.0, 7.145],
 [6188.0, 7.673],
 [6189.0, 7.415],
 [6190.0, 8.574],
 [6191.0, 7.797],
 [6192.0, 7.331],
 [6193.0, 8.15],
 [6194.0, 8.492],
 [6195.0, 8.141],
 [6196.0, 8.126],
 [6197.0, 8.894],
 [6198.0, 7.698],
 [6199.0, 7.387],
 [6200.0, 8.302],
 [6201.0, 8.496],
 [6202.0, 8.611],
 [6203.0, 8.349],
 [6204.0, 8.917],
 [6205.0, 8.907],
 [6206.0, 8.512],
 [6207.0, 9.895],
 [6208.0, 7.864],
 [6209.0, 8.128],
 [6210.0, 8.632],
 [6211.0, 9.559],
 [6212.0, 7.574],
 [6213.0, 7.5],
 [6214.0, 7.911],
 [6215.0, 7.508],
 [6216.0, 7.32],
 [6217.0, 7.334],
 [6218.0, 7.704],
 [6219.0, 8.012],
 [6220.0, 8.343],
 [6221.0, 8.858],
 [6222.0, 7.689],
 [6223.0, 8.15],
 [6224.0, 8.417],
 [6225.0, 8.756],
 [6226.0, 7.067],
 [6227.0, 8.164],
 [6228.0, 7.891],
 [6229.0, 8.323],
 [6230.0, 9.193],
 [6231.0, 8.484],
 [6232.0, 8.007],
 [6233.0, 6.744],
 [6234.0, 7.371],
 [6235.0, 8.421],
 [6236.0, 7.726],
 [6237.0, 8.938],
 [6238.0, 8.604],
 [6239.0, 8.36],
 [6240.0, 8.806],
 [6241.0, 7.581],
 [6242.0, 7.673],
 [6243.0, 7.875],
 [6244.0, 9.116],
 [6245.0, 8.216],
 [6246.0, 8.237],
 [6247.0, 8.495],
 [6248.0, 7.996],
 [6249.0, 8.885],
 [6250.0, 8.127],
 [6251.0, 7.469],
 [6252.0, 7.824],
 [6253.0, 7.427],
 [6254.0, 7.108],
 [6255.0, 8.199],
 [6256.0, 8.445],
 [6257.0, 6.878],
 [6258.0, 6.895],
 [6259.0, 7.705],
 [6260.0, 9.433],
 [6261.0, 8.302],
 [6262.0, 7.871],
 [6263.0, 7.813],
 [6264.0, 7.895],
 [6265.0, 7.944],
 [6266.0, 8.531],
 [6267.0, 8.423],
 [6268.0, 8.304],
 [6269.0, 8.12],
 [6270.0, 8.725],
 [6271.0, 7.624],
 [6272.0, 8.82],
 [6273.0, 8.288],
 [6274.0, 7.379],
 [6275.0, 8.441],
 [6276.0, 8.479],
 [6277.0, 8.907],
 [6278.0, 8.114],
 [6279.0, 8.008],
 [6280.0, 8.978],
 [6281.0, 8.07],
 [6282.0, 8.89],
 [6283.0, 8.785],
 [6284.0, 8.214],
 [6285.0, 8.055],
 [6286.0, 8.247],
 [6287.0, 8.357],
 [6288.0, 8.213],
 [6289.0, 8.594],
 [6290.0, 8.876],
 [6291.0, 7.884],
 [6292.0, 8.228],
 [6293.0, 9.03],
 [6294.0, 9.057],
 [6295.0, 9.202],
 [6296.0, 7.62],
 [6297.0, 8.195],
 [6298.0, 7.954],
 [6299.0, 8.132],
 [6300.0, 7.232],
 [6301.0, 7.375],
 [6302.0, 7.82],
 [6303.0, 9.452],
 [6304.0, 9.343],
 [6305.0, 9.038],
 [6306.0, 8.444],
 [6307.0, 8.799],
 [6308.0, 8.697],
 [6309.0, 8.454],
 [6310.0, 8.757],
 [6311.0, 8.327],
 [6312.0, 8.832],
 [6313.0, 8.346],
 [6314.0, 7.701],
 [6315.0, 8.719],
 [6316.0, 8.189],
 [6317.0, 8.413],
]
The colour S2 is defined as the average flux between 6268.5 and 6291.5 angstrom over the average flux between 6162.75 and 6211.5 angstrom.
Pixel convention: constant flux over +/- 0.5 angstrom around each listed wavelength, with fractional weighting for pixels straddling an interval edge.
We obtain 1.0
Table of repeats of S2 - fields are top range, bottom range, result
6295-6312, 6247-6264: 1.06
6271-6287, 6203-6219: 1.02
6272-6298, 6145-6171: 1.03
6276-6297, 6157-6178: 1.07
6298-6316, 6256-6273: 1.04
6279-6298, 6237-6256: 1.04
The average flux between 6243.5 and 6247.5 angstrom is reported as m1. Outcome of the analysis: 8.52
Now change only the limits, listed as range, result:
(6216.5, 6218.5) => 7.52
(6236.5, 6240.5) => 8.68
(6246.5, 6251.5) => 8.19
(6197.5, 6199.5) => 7.54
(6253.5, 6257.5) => 7.66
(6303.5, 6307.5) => 8.91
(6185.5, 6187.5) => 7.65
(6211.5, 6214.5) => 7.66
